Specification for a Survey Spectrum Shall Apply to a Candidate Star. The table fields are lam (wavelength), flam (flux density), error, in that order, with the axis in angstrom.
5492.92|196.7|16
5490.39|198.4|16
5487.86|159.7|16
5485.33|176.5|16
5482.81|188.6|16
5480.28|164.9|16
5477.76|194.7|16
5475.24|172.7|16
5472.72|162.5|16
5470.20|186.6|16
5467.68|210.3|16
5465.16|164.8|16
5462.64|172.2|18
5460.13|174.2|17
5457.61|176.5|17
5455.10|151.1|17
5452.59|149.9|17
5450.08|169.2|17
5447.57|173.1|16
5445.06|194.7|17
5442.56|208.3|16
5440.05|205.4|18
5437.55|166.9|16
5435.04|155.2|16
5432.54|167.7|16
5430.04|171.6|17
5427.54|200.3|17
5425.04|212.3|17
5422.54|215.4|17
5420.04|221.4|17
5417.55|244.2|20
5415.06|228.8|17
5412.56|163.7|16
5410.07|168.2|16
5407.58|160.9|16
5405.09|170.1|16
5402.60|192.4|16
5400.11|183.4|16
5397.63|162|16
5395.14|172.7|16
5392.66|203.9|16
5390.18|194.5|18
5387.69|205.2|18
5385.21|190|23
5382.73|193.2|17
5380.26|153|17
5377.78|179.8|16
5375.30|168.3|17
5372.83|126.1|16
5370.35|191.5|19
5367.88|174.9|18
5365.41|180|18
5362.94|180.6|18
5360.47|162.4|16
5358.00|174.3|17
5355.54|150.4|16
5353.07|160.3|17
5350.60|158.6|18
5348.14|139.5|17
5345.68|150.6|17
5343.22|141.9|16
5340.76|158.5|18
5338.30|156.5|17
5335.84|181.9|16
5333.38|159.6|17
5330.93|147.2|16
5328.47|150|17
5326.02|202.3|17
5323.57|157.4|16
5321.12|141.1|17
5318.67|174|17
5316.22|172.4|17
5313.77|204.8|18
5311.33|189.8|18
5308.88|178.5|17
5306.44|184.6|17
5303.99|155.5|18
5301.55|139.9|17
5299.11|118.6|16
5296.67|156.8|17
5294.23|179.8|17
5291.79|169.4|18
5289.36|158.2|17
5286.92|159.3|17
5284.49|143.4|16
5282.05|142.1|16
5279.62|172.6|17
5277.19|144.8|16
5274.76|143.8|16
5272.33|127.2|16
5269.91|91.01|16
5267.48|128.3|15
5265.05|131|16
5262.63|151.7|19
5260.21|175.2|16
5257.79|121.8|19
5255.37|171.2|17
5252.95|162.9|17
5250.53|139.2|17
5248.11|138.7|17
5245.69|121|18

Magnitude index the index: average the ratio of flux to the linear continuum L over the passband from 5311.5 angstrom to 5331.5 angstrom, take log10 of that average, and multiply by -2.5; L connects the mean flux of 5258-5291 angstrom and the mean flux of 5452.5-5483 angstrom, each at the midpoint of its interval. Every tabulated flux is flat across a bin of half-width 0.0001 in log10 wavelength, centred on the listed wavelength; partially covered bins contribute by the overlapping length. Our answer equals -0.131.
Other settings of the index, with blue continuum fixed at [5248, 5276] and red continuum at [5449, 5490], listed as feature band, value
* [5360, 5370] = -0.130 mag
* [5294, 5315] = -0.137 mag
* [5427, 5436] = -0.029 mag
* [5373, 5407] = -0.121 mag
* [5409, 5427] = -0.246 mag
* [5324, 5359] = -0.043 mag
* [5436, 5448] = -0.124 mag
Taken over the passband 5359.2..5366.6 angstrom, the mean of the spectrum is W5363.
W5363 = 174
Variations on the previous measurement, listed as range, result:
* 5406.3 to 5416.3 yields 180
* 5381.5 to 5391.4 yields 196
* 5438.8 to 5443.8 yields 207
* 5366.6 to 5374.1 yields 164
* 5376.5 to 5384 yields 175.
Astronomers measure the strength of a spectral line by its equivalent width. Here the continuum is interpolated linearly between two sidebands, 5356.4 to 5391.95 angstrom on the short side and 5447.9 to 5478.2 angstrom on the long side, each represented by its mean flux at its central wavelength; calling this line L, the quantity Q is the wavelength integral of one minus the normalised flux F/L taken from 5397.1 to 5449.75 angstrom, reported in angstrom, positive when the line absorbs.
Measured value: -4.24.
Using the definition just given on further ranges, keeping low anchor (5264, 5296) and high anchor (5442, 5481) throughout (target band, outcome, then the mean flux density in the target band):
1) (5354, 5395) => -3.8 angstrom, 177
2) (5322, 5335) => -0.8 angstrom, 163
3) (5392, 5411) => -1.1 angstrom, 176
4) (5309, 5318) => -2.1 angstrom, 187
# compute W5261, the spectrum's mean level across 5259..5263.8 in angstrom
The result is 164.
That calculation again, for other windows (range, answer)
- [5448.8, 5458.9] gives 162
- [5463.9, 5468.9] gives 187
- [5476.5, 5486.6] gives 181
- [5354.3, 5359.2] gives 162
